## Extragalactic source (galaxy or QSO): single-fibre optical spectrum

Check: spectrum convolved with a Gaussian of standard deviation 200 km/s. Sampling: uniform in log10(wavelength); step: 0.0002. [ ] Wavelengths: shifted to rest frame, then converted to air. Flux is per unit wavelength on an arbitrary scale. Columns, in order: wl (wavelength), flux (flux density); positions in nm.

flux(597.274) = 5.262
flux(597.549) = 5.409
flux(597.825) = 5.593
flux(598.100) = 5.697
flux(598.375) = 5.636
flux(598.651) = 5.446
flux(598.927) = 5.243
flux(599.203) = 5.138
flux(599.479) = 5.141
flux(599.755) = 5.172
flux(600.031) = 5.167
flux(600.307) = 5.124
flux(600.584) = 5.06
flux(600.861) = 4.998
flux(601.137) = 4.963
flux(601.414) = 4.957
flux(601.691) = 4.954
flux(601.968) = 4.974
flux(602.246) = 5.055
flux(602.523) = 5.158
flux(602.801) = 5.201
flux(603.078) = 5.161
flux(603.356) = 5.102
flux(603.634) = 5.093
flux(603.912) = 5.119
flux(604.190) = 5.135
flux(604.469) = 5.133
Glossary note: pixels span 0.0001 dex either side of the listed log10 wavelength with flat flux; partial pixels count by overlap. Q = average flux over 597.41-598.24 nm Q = 5.57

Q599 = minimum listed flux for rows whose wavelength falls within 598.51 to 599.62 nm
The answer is 5.138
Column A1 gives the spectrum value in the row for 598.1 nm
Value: 5.697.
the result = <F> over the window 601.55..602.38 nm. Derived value 4.99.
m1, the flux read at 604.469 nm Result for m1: 5.133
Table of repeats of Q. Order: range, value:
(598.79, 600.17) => 5.17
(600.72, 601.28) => 4.98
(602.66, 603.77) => 5.14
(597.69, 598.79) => 5.59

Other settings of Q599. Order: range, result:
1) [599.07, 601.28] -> 4.963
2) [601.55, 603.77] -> 4.954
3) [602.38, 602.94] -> 5.158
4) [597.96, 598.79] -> 5.446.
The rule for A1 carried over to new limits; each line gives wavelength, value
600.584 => 5.06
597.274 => 5.262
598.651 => 5.446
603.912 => 5.119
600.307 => 5.124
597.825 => 5.593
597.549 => 5.409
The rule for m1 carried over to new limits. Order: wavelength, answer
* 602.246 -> 5.055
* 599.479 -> 5.141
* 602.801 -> 5.201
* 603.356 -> 5.102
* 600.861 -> 4.998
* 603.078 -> 5.161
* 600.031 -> 5.167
